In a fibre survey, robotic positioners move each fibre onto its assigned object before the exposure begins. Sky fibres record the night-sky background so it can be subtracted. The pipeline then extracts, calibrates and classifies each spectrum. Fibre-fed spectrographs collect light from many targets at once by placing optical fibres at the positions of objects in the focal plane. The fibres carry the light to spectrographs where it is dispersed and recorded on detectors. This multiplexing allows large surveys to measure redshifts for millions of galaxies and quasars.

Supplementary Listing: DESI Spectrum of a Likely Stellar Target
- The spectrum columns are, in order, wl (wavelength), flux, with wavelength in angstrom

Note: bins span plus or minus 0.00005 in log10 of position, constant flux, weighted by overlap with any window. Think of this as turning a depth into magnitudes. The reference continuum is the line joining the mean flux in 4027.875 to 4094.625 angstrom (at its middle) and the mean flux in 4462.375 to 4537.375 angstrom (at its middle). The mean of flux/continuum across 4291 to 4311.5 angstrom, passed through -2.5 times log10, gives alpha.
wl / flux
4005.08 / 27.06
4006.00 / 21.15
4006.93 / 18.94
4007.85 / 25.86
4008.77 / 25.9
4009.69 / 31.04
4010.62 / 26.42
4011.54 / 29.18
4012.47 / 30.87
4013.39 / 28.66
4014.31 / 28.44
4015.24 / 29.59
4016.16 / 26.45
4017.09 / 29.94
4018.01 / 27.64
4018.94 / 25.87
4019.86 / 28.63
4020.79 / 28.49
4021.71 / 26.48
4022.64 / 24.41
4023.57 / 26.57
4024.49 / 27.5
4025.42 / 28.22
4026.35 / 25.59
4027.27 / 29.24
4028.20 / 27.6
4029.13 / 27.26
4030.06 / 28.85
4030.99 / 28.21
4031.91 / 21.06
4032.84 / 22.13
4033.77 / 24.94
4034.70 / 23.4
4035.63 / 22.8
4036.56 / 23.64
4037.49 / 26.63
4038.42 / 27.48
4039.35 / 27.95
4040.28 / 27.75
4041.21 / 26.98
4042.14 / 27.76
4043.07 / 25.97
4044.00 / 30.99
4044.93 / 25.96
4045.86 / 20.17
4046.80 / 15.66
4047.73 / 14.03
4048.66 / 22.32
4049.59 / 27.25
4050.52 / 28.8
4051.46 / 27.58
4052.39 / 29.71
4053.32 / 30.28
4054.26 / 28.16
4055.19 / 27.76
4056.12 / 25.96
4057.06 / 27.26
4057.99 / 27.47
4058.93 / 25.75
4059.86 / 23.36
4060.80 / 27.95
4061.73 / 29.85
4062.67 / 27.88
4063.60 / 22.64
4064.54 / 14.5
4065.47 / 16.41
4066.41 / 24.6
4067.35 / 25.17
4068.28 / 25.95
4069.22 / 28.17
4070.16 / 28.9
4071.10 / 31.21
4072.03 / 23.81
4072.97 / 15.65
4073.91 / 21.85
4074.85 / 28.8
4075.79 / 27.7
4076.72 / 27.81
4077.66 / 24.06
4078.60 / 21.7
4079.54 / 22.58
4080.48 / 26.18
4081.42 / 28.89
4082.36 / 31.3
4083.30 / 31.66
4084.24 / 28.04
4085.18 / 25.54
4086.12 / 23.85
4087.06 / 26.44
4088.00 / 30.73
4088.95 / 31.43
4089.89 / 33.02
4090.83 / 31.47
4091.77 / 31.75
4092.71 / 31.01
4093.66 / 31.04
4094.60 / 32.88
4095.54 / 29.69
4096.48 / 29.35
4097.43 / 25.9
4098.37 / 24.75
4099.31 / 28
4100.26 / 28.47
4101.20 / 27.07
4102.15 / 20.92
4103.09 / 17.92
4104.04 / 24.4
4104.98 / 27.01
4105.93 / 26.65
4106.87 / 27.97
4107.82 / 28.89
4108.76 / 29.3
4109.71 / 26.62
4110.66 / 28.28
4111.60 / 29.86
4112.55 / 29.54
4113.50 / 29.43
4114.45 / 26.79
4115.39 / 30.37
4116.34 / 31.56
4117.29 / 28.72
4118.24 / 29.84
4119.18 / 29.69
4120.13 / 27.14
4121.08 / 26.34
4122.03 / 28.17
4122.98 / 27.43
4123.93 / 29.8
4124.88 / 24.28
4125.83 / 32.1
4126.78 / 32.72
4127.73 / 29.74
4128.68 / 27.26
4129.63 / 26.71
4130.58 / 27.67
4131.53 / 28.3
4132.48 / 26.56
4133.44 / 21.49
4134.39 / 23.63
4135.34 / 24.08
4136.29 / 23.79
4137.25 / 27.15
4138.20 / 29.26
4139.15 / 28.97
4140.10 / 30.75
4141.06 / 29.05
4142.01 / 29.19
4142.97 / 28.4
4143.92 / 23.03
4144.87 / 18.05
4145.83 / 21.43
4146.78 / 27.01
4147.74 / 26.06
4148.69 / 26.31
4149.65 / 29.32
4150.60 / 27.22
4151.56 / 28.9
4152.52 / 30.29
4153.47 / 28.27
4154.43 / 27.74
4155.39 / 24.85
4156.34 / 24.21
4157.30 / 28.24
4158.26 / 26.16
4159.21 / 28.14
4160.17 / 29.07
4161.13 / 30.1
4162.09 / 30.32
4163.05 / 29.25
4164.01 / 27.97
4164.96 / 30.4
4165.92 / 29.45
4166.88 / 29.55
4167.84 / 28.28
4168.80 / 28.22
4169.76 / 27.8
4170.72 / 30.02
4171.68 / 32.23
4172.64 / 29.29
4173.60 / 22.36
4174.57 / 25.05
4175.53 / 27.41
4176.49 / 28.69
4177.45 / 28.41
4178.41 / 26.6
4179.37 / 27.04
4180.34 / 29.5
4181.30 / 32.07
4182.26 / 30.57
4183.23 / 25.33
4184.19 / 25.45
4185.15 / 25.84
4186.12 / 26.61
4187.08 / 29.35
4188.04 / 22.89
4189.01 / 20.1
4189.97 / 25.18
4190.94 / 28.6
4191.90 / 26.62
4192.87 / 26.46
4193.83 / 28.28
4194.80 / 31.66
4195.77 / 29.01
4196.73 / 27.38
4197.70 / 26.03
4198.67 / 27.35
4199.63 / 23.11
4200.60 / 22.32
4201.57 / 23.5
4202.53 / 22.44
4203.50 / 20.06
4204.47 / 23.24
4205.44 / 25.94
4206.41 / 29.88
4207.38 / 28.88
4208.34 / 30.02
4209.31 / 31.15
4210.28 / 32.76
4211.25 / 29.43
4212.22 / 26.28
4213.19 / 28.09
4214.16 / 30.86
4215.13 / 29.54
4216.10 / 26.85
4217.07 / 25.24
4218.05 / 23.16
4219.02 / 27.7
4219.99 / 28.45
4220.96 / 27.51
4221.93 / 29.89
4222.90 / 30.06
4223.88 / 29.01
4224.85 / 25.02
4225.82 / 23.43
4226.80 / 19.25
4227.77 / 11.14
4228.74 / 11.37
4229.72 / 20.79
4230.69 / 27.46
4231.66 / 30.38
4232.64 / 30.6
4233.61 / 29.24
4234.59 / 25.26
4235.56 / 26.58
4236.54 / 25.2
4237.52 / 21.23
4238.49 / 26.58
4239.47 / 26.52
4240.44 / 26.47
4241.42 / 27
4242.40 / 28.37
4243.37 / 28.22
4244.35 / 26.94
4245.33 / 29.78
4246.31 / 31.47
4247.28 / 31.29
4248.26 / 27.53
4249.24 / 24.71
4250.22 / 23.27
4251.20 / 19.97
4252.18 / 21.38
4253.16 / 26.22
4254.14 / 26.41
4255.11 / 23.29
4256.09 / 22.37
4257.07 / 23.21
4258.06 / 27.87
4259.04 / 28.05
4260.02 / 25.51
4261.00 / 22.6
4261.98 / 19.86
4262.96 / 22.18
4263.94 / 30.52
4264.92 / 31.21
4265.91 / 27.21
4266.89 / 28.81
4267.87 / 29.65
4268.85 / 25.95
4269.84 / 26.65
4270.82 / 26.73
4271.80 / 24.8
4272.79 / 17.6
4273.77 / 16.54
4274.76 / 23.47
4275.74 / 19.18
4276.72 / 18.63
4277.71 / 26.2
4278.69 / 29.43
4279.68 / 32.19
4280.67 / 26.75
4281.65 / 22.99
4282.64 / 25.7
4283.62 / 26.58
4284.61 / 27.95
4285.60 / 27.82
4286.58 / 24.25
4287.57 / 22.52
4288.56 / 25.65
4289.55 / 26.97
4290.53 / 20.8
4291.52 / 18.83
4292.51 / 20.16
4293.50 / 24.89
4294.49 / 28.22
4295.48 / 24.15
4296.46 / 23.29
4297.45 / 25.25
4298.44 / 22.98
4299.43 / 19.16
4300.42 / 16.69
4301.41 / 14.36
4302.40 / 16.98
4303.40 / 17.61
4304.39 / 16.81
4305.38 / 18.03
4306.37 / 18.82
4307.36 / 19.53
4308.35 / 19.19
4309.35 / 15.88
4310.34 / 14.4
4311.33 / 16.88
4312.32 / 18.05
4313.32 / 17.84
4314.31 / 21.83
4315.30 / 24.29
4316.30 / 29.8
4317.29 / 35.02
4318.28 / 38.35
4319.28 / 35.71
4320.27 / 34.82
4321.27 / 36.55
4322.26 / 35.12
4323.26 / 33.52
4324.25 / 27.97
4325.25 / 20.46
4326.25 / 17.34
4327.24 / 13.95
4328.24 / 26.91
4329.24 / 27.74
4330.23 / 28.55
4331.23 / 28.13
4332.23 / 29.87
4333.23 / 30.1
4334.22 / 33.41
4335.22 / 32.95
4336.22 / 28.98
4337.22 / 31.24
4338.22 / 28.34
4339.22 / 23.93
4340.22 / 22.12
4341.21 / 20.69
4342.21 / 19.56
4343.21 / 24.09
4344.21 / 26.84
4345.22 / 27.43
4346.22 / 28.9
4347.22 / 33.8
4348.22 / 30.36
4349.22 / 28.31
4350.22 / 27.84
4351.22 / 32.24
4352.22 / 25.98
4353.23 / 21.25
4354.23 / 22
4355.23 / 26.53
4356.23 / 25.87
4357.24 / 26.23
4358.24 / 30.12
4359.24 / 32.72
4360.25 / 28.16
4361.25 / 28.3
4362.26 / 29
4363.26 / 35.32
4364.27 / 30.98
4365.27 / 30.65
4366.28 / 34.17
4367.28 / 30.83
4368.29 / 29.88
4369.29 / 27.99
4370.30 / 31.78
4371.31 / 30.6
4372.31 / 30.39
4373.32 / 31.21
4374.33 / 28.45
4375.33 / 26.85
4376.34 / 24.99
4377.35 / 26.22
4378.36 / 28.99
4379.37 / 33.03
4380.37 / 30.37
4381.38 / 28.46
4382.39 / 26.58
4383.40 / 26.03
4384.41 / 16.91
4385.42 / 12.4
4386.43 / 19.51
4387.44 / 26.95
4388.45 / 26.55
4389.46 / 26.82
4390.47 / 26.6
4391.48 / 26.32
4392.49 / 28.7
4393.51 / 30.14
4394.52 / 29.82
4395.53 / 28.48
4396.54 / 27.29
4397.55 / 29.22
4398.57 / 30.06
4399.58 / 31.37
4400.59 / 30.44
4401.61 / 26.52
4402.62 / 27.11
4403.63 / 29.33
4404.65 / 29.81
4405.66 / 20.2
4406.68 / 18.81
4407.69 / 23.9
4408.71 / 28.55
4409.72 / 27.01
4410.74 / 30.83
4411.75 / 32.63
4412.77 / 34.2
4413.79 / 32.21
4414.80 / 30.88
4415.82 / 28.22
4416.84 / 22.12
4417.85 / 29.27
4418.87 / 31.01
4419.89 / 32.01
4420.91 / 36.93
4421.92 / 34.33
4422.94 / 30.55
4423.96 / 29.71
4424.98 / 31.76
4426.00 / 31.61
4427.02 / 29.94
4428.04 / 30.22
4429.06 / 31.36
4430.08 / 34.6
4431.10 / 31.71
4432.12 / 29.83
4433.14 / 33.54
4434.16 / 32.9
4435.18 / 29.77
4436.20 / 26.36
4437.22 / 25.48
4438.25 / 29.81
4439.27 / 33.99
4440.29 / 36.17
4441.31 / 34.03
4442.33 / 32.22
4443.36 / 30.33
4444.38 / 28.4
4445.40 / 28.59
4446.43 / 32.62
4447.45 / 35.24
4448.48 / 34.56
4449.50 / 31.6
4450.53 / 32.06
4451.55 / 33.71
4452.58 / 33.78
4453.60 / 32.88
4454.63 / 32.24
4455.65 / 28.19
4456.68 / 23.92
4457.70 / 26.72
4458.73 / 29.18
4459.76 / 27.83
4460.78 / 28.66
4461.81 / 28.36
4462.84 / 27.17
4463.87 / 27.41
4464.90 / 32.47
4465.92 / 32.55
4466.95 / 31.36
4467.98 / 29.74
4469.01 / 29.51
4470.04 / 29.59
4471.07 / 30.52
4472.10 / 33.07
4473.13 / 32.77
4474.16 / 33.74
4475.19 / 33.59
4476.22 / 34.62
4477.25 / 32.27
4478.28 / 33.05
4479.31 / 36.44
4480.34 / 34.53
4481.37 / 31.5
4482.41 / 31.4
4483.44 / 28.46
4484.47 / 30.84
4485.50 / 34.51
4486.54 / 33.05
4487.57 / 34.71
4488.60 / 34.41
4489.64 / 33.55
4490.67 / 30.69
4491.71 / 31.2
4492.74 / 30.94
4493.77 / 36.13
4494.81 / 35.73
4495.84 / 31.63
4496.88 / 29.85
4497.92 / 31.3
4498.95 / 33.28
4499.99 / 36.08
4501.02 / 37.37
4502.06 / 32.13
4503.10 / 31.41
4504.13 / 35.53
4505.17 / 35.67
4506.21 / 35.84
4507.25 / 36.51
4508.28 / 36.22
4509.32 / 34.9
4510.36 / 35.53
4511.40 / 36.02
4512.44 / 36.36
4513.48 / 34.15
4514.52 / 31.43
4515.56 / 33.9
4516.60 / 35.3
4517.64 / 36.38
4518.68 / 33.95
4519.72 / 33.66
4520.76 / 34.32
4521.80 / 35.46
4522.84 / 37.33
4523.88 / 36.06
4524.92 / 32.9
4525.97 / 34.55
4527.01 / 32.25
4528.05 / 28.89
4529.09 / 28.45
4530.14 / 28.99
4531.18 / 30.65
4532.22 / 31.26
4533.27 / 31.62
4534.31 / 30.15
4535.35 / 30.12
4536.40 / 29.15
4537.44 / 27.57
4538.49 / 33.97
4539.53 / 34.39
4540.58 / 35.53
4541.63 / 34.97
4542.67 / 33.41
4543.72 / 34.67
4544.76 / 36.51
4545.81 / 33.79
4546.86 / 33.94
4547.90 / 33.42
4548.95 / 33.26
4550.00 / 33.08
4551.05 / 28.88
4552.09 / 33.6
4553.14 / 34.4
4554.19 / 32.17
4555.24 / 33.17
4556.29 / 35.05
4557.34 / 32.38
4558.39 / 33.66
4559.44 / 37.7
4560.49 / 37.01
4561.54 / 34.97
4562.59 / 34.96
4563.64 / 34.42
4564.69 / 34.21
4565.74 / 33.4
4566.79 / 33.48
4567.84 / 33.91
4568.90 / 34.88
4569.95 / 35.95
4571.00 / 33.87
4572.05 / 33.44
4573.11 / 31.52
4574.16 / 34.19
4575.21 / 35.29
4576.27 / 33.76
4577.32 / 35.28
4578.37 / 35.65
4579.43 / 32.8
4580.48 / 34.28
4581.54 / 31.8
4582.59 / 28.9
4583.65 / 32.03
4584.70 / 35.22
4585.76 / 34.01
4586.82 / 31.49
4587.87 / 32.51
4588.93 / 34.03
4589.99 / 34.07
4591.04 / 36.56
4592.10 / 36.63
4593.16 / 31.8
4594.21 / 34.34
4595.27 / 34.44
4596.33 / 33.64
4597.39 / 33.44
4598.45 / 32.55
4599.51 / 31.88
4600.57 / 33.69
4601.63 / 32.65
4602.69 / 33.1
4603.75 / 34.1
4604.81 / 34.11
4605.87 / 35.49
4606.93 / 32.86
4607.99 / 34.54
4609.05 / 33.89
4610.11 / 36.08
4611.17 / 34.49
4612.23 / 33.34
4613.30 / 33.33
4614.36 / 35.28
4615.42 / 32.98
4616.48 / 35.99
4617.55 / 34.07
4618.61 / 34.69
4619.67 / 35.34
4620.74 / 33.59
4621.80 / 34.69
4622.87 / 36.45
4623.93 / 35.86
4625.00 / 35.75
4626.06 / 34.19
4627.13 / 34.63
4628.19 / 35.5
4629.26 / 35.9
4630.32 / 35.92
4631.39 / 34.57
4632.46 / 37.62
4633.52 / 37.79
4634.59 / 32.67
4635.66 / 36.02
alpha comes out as 0.45 mag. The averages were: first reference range 26.2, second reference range 32.9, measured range 19.7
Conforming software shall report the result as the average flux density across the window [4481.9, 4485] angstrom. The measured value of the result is 30.3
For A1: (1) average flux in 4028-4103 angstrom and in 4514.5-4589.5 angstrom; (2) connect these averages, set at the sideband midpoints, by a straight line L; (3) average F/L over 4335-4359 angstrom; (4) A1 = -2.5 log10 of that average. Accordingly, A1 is 0.13 mag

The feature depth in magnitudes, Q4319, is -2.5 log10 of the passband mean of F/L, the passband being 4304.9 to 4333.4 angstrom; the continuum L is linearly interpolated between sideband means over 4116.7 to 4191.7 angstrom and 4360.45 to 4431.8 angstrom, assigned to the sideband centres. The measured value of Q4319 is 0.13 mag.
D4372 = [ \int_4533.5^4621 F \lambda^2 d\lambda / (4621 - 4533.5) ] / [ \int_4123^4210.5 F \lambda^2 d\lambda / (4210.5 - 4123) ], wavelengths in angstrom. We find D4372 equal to 1.5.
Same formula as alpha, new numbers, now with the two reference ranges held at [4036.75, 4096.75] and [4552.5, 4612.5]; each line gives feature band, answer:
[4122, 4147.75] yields 0.03 mag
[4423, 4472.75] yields 0.04 mag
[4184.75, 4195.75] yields 0.07 mag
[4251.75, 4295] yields 0.19 mag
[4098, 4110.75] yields 0.04 mag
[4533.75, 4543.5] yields 0.04 mag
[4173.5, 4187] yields 0.03 mag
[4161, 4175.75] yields -0.02 mag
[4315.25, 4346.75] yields 0.08 mag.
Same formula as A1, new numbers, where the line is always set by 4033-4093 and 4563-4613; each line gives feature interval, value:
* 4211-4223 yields 0.020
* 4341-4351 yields 0.119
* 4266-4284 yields 0.172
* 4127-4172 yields -0.004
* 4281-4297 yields 0.200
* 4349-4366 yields 0.074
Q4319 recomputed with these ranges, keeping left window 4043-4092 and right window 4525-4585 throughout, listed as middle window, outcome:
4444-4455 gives -0.03 mag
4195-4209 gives 0.09 mag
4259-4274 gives 0.15 mag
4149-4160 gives -0.01 mag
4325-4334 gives 0.19 mag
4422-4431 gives 0.00 mag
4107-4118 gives -0.09 mag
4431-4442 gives 0.01 mag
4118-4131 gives -0.06 mag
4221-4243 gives 0.14 mag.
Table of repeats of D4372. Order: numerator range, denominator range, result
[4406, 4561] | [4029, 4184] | 1.42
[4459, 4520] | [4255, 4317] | 1.57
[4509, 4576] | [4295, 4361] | 1.46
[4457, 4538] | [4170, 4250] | 1.39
